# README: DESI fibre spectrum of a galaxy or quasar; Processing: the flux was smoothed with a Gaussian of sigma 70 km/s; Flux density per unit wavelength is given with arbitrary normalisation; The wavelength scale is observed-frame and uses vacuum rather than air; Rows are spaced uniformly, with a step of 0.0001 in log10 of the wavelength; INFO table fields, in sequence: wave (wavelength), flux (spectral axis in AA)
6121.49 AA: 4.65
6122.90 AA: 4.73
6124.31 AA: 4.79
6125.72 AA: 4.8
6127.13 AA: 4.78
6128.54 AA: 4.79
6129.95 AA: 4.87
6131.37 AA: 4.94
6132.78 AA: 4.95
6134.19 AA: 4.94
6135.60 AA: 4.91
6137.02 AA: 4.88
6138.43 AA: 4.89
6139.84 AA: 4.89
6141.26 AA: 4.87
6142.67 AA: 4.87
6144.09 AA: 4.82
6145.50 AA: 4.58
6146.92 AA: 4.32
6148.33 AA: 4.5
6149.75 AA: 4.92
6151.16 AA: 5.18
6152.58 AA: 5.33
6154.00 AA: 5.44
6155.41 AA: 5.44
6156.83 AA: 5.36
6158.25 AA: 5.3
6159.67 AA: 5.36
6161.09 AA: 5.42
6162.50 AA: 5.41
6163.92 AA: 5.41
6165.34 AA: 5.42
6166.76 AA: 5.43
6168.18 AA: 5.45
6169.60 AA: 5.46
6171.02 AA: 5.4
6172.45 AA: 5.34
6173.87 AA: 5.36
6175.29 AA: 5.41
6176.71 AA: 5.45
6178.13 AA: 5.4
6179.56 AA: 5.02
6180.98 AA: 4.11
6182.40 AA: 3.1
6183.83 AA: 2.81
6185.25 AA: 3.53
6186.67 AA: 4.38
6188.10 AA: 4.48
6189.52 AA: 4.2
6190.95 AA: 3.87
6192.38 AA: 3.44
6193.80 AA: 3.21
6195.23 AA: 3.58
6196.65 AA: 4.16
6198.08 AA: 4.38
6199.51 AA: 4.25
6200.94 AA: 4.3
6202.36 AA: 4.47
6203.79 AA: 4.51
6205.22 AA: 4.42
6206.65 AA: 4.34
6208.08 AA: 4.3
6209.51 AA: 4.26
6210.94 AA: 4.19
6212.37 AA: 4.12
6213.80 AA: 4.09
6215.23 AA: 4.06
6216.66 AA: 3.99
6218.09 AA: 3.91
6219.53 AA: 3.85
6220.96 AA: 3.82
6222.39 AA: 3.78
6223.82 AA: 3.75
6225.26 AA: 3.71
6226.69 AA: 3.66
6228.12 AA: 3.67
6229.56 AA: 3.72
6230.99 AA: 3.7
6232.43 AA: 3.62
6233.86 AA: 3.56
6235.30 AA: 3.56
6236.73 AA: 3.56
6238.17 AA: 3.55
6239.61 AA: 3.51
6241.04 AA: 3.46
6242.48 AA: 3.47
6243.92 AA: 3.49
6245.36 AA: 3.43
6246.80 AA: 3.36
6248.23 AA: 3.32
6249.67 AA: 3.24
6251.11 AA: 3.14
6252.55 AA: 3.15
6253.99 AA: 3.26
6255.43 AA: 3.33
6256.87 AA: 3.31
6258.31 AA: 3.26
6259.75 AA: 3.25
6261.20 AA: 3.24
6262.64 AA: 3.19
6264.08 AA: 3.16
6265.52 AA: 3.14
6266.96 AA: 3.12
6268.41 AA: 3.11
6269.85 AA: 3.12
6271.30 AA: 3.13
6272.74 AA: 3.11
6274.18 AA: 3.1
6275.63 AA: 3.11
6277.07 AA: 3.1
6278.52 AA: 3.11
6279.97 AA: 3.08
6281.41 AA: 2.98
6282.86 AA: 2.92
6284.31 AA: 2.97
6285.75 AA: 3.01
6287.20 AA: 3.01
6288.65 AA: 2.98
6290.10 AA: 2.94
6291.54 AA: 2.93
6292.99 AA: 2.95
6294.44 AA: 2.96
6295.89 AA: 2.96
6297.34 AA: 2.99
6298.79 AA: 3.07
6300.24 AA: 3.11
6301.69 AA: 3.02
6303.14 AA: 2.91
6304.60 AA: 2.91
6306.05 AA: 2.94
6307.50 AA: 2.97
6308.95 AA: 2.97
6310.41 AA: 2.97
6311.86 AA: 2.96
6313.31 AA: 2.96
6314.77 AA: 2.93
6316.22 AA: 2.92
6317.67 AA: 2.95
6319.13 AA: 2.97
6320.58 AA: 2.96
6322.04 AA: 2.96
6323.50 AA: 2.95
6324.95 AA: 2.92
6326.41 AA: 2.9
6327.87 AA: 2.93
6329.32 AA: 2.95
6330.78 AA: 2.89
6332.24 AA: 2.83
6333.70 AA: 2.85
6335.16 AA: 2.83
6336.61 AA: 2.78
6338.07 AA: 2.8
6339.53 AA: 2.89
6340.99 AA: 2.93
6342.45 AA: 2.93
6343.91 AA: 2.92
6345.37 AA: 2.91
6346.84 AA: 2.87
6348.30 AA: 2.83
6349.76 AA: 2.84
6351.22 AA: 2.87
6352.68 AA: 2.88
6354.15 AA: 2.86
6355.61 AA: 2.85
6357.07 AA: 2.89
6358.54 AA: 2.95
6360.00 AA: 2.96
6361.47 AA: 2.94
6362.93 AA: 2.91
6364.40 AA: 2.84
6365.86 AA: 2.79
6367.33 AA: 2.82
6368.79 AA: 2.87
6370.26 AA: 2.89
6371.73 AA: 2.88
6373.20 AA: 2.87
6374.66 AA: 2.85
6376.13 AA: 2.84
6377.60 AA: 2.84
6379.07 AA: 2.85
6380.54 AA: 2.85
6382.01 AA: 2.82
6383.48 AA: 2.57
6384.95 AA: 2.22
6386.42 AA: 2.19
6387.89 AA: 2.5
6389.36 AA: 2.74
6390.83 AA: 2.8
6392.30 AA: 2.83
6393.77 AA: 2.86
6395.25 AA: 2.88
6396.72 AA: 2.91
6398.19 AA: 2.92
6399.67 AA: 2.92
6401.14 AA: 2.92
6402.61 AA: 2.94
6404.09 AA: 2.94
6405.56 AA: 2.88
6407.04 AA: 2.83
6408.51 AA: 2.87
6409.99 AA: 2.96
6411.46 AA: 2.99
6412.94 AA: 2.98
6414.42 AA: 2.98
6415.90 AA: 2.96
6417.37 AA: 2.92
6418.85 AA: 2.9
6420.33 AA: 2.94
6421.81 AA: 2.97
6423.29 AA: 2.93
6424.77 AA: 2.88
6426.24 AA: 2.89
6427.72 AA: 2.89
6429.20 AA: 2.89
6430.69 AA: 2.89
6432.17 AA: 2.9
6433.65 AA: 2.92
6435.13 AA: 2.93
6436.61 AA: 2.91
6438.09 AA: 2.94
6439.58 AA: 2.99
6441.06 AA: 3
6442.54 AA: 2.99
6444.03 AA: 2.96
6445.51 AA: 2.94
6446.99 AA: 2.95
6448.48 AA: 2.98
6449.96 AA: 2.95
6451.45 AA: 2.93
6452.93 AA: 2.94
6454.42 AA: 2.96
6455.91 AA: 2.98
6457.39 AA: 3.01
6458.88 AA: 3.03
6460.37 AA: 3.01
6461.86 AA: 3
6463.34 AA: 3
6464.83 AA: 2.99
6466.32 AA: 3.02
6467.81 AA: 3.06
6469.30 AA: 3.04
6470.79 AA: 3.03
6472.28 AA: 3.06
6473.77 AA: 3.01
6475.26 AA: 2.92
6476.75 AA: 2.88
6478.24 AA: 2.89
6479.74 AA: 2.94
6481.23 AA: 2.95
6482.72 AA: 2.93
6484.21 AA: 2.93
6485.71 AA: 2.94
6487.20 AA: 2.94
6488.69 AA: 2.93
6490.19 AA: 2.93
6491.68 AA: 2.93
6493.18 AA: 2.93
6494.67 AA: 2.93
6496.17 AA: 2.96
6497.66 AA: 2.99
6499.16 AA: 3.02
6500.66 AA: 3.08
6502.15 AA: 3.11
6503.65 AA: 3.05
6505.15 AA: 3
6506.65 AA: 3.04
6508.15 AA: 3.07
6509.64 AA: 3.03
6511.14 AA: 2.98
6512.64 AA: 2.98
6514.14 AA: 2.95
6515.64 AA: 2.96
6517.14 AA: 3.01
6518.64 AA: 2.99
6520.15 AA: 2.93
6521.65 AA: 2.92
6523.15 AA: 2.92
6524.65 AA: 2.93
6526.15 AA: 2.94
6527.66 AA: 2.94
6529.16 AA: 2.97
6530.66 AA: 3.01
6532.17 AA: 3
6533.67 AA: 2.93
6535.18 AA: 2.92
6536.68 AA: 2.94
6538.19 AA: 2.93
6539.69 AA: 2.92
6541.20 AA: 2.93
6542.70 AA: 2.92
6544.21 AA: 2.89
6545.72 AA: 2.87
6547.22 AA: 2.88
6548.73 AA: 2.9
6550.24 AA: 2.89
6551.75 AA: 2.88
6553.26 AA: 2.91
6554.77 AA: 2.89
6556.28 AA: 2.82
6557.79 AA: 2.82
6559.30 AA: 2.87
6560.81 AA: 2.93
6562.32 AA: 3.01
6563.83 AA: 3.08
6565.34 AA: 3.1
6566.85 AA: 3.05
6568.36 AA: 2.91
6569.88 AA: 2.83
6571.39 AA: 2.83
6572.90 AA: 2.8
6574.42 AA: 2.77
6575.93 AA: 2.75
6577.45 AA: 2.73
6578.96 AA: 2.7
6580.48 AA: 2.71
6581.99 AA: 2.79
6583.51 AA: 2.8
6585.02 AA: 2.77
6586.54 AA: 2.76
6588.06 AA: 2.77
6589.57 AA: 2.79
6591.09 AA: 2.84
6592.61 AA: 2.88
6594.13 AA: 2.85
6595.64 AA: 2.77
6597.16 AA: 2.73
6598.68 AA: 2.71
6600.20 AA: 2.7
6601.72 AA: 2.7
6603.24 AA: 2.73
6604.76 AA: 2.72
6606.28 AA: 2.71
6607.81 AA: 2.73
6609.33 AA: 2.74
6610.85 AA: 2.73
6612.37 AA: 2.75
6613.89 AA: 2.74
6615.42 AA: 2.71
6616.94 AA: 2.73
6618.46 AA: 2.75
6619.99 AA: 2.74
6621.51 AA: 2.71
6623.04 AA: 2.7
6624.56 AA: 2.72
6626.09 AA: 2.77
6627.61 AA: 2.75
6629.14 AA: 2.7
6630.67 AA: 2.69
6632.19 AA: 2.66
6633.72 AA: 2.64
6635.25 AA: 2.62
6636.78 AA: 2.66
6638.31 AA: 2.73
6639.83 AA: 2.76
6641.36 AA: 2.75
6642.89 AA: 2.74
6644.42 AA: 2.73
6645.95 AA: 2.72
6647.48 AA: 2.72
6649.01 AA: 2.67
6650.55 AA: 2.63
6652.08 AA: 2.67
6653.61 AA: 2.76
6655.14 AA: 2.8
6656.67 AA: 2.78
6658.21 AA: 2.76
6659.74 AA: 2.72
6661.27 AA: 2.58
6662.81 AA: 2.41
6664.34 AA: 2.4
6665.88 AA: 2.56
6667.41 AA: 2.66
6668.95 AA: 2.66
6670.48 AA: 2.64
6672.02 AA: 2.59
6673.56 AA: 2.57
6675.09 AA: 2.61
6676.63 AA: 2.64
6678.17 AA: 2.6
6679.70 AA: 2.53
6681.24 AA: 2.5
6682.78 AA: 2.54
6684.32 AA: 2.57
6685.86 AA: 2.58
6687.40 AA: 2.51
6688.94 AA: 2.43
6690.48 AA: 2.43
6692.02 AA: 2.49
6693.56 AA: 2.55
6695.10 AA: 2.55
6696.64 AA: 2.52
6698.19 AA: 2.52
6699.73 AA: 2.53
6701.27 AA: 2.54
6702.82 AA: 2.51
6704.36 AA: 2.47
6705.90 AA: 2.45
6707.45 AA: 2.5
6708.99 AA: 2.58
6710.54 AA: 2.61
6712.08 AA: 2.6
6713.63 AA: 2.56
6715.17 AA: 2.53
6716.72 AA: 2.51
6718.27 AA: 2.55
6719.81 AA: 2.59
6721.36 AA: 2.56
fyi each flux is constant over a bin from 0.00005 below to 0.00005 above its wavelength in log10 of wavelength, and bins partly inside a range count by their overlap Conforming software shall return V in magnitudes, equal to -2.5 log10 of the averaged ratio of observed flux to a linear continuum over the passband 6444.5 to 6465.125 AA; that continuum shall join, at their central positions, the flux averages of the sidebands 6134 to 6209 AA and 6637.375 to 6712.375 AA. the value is 0.18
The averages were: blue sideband 4.71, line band 2.98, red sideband 2.6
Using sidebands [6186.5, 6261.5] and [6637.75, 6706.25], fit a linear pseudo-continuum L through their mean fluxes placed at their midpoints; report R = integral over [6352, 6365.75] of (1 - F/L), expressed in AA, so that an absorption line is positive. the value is 2.10 AA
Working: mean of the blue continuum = 3.76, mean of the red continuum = 2.6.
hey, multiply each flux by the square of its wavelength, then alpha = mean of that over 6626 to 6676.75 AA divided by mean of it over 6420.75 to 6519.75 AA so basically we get 0.95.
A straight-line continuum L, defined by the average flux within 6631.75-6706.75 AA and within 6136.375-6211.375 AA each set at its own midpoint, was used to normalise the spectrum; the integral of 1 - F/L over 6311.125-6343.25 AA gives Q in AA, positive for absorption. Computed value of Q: 9.0 AA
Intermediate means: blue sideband 4.69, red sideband 2.6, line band 2.91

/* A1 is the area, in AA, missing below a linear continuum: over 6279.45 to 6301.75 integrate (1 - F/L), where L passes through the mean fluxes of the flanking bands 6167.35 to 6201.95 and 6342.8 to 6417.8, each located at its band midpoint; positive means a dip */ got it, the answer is 3.6 AA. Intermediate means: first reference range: 4.42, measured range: 2.99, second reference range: 2.84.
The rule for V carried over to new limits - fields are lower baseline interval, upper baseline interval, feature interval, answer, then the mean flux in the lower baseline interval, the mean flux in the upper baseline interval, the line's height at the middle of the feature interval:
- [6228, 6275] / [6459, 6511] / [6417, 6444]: 0.051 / 3.34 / 2.99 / 3.07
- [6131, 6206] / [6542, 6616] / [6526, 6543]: 0.029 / 4.74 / 2.82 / 3.03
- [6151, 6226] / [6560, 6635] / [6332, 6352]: 0.326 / 4.52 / 2.78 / 3.87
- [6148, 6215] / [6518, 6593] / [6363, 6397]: 0.321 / 4.65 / 2.88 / 3.71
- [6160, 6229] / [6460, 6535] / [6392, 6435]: 0.156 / 4.38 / 2.98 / 3.37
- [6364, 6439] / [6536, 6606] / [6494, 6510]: -0.067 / 2.85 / 2.84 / 2.84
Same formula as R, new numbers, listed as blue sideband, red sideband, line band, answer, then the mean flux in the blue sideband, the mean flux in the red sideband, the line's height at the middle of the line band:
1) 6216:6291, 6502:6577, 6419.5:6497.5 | 2.4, 3.34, 2.94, 3.05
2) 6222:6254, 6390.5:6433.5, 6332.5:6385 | 4.1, 3.51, 2.91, 3.09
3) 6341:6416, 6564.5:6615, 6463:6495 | -1.7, 2.84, 2.78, 2.82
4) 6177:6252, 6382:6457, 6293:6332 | 5.0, 3.87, 2.88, 3.39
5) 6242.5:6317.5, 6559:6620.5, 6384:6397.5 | 1.5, 3.09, 2.8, 2.99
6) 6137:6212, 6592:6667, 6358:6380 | 5.5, 4.69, 2.71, 3.84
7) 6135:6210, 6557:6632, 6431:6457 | 3.9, 4.7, 2.79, 3.47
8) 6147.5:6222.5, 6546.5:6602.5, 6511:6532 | 0.8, 4.57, 2.84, 3.07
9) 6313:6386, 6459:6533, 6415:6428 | 0.0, 2.86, 2.98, 2.92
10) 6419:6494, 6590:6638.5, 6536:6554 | -0.5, 2.95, 2.73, 2.83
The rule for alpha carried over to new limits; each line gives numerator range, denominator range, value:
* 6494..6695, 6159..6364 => 0.88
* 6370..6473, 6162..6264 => 0.77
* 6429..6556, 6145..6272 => 0.79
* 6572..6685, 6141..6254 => 0.72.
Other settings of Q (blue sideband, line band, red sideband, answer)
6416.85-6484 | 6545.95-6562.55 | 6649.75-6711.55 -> -0.61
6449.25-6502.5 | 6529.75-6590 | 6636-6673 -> -0.93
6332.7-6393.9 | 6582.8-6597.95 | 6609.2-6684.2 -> -0.54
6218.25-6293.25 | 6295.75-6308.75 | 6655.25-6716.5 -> 0.99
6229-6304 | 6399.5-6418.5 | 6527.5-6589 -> 0.73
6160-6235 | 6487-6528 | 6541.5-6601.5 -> 1.54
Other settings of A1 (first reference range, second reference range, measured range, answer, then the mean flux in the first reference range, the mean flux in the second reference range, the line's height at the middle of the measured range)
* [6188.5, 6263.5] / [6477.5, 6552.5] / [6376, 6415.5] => 5.6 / 3.73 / 2.95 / 3.28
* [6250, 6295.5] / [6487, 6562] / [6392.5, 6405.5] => 0.5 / 3.1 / 2.95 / 3.03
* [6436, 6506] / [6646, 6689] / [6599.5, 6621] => -0.1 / 2.98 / 2.61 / 2.72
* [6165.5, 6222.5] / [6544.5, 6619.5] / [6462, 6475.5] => 1.0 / 4.36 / 2.81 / 3.26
